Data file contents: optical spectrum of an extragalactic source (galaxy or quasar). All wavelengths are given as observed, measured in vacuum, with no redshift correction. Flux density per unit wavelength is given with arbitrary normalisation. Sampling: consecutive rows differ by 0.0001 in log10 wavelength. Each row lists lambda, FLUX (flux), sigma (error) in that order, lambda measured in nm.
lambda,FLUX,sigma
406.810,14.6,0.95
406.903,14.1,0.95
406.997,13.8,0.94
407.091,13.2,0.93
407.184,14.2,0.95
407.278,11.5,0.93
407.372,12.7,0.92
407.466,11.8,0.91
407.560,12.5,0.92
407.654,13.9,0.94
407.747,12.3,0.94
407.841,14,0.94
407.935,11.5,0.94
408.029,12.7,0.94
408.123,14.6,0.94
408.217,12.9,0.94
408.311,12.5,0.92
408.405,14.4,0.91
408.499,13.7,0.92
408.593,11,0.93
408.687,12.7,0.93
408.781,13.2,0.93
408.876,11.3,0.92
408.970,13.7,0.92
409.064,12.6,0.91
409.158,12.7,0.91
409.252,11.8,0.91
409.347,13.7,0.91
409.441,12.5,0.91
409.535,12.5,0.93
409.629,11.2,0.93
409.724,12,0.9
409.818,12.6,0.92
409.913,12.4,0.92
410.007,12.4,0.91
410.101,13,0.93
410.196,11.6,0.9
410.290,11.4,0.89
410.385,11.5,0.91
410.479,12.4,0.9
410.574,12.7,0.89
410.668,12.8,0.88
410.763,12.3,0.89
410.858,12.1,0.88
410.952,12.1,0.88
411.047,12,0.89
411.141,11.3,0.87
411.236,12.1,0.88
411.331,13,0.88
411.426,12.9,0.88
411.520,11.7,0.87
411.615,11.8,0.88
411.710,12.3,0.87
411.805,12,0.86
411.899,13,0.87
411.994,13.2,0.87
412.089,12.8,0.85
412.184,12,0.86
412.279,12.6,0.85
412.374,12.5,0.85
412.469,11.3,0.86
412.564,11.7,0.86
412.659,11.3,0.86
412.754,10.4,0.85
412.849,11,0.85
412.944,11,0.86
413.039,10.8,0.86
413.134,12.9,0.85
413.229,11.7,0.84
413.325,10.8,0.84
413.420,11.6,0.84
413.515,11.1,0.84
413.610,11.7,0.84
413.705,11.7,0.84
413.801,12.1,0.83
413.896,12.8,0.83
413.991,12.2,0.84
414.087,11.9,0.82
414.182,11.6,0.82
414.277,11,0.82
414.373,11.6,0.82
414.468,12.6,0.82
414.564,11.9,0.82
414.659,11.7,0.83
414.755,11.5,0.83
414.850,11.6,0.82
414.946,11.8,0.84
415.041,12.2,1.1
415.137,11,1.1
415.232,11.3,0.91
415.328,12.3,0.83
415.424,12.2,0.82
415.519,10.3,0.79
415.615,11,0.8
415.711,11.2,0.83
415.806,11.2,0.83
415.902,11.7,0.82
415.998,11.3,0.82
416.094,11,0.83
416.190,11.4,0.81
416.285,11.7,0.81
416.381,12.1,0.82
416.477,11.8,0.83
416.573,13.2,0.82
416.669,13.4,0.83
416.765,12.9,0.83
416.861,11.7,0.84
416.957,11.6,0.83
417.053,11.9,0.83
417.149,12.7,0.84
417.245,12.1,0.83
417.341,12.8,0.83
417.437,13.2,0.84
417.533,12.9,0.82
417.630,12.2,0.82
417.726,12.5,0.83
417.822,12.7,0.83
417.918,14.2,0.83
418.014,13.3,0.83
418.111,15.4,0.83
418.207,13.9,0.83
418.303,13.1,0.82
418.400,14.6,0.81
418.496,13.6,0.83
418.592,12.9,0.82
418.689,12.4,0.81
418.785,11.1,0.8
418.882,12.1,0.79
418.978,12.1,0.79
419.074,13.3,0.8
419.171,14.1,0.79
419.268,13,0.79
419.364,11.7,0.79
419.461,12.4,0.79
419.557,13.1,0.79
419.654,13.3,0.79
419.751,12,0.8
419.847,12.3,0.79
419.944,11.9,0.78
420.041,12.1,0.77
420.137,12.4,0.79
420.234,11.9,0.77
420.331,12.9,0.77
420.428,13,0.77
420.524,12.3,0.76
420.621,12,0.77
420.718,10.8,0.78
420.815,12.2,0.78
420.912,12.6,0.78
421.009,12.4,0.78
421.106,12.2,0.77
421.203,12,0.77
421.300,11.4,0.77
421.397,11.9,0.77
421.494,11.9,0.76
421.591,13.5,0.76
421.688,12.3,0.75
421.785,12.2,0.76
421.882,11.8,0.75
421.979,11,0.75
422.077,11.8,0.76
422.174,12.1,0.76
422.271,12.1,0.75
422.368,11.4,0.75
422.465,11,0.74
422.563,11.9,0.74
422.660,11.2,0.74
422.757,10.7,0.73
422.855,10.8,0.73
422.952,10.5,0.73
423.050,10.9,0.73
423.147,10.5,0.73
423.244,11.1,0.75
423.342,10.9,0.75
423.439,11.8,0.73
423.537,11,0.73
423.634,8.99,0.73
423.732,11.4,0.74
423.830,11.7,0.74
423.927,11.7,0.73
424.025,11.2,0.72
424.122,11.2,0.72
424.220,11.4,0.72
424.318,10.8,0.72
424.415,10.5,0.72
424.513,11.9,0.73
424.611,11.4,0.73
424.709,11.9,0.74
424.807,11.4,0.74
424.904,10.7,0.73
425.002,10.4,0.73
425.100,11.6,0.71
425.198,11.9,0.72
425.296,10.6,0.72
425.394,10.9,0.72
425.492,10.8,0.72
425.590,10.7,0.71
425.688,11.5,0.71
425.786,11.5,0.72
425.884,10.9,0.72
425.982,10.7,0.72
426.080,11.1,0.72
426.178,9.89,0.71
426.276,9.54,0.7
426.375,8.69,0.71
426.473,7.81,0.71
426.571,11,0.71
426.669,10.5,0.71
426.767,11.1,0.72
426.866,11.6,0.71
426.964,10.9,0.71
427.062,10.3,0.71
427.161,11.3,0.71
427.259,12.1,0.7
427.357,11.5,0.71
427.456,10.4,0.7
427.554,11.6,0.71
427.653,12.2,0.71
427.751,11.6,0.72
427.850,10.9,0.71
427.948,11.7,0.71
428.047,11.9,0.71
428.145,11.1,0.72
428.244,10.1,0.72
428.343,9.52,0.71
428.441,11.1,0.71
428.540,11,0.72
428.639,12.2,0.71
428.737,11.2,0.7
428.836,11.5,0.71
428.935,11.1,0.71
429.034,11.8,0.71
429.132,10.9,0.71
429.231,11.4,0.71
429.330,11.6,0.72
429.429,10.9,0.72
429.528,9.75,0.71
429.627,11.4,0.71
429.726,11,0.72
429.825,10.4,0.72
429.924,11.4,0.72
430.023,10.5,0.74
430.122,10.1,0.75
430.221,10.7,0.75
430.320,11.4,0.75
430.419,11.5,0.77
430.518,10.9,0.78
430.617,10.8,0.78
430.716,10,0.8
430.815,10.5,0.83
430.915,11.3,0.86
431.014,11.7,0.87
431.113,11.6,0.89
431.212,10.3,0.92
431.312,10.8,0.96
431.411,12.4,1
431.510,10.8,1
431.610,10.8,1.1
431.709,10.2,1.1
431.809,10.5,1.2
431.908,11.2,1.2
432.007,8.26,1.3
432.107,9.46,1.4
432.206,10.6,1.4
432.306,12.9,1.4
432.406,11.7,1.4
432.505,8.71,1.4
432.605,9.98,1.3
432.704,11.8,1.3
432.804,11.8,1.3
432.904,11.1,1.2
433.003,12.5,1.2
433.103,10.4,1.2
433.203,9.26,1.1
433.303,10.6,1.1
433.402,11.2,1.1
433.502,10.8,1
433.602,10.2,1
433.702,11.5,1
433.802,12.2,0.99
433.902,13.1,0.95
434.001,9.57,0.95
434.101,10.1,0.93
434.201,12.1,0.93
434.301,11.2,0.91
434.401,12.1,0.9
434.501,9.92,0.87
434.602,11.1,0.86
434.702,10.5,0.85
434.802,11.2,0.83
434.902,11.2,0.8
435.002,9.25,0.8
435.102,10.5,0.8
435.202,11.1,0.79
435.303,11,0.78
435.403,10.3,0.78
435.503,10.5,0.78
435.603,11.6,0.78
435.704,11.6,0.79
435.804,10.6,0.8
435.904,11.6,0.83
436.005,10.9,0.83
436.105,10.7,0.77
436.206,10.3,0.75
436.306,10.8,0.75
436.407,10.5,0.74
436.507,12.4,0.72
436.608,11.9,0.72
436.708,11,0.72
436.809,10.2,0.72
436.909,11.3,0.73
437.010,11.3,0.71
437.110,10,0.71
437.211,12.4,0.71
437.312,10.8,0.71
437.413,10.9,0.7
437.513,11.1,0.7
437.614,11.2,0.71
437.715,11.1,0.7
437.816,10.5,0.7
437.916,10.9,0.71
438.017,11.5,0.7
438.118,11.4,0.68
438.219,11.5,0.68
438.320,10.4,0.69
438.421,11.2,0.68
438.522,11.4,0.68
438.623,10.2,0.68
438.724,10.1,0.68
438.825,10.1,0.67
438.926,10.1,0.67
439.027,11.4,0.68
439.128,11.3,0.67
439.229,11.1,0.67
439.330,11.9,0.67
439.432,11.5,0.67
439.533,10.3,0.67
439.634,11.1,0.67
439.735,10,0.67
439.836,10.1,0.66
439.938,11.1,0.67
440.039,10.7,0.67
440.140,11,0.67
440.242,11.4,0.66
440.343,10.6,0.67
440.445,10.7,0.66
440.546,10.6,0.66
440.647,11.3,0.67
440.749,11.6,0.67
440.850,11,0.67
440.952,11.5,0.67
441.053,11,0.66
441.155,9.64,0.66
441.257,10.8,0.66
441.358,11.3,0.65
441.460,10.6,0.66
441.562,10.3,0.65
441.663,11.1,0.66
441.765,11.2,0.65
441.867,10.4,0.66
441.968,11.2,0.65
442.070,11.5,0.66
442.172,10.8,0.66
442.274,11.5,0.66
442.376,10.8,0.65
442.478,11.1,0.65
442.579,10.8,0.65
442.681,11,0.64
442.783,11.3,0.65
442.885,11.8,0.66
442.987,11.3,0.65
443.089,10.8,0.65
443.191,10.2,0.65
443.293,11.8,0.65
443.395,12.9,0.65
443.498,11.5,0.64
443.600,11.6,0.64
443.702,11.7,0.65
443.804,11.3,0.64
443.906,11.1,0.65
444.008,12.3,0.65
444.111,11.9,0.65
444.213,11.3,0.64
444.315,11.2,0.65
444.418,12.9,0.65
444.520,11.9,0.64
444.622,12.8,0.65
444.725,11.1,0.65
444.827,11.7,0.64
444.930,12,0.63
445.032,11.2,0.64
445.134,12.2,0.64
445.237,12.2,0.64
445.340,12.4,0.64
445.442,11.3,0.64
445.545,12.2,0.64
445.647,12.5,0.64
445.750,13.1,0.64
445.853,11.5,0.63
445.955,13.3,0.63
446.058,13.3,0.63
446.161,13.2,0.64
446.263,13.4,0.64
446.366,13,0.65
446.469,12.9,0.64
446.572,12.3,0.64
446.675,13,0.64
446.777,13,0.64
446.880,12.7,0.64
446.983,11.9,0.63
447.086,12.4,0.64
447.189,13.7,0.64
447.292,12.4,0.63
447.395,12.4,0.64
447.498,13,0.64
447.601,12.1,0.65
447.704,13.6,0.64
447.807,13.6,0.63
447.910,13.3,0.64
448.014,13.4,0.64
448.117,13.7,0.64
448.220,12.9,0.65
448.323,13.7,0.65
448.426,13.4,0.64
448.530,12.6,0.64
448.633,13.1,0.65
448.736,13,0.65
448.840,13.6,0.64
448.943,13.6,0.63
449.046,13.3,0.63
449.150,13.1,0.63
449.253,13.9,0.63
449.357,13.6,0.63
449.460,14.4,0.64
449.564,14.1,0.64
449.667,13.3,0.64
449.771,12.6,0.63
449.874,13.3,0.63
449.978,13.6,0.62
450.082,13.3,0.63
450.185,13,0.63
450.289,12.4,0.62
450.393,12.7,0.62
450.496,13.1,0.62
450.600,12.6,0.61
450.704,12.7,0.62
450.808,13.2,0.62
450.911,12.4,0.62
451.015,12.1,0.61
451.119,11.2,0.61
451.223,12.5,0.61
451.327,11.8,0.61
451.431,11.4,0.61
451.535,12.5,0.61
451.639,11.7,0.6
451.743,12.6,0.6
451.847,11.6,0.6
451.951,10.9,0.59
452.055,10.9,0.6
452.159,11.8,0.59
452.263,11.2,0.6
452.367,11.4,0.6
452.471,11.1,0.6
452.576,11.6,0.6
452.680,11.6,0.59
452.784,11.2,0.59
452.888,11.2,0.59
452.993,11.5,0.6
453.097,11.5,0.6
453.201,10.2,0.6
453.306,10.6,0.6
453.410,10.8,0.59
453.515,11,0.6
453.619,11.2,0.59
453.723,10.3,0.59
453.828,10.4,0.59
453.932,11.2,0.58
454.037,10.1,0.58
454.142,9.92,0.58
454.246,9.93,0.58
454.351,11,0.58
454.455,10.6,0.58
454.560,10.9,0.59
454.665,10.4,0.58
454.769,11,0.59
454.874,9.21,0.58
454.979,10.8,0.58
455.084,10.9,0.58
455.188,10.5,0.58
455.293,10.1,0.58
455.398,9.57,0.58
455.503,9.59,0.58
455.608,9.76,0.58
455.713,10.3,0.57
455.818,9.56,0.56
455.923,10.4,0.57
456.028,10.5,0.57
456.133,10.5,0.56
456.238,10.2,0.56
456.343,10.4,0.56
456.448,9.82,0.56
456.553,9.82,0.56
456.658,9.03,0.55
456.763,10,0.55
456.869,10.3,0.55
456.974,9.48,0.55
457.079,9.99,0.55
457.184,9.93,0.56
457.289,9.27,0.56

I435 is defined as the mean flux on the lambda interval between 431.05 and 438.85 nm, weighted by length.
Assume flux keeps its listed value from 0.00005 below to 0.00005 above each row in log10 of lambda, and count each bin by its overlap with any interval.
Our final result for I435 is 10.9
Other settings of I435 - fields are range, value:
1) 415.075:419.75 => 12.4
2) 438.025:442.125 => 10.9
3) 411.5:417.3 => 11.8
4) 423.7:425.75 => 11.2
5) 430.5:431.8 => 10.9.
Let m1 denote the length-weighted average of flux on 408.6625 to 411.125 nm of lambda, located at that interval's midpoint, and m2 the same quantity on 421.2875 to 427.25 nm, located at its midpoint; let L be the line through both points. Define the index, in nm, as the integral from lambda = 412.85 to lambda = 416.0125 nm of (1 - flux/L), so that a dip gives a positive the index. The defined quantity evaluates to 0.090 nm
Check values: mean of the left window 12.3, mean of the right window 11.1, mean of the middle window 11.6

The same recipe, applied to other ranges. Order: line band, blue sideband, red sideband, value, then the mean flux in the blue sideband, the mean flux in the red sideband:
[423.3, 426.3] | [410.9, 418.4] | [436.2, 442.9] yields 0.15 nm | 12.1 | 11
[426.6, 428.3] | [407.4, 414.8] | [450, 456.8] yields 0.08 nm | 12.2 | 11.1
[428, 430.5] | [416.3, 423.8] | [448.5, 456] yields 0.21 nm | 12.2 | 11.7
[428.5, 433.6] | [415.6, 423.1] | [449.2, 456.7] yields 0.44 nm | 12.2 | 11.4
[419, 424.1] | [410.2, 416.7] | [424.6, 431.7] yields -0.22 nm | 11.8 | 11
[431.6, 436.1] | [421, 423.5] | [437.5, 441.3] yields 0.10 nm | 11.6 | 10.9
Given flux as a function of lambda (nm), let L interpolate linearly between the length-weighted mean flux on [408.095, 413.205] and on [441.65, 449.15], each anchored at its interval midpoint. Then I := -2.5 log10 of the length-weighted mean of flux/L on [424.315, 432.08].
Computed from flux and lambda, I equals 0.125 mag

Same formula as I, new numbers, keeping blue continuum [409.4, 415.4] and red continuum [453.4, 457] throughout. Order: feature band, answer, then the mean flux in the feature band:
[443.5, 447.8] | -0.159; 12.3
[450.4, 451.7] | -0.178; 12.3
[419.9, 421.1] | -0.053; 12.2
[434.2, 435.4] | 0.022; 10.9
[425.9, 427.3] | 0.092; 10.5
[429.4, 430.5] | 0.043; 10.8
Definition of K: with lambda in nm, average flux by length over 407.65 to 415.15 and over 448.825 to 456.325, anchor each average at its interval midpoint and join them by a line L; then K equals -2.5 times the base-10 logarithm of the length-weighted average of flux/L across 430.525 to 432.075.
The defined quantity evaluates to 0.109 mag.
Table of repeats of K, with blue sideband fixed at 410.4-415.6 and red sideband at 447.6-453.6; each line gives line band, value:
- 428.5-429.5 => 0.07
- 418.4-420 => -0.06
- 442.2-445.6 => 0.07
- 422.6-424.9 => 0.09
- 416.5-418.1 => -0.07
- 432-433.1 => 0.12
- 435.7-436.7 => 0.10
